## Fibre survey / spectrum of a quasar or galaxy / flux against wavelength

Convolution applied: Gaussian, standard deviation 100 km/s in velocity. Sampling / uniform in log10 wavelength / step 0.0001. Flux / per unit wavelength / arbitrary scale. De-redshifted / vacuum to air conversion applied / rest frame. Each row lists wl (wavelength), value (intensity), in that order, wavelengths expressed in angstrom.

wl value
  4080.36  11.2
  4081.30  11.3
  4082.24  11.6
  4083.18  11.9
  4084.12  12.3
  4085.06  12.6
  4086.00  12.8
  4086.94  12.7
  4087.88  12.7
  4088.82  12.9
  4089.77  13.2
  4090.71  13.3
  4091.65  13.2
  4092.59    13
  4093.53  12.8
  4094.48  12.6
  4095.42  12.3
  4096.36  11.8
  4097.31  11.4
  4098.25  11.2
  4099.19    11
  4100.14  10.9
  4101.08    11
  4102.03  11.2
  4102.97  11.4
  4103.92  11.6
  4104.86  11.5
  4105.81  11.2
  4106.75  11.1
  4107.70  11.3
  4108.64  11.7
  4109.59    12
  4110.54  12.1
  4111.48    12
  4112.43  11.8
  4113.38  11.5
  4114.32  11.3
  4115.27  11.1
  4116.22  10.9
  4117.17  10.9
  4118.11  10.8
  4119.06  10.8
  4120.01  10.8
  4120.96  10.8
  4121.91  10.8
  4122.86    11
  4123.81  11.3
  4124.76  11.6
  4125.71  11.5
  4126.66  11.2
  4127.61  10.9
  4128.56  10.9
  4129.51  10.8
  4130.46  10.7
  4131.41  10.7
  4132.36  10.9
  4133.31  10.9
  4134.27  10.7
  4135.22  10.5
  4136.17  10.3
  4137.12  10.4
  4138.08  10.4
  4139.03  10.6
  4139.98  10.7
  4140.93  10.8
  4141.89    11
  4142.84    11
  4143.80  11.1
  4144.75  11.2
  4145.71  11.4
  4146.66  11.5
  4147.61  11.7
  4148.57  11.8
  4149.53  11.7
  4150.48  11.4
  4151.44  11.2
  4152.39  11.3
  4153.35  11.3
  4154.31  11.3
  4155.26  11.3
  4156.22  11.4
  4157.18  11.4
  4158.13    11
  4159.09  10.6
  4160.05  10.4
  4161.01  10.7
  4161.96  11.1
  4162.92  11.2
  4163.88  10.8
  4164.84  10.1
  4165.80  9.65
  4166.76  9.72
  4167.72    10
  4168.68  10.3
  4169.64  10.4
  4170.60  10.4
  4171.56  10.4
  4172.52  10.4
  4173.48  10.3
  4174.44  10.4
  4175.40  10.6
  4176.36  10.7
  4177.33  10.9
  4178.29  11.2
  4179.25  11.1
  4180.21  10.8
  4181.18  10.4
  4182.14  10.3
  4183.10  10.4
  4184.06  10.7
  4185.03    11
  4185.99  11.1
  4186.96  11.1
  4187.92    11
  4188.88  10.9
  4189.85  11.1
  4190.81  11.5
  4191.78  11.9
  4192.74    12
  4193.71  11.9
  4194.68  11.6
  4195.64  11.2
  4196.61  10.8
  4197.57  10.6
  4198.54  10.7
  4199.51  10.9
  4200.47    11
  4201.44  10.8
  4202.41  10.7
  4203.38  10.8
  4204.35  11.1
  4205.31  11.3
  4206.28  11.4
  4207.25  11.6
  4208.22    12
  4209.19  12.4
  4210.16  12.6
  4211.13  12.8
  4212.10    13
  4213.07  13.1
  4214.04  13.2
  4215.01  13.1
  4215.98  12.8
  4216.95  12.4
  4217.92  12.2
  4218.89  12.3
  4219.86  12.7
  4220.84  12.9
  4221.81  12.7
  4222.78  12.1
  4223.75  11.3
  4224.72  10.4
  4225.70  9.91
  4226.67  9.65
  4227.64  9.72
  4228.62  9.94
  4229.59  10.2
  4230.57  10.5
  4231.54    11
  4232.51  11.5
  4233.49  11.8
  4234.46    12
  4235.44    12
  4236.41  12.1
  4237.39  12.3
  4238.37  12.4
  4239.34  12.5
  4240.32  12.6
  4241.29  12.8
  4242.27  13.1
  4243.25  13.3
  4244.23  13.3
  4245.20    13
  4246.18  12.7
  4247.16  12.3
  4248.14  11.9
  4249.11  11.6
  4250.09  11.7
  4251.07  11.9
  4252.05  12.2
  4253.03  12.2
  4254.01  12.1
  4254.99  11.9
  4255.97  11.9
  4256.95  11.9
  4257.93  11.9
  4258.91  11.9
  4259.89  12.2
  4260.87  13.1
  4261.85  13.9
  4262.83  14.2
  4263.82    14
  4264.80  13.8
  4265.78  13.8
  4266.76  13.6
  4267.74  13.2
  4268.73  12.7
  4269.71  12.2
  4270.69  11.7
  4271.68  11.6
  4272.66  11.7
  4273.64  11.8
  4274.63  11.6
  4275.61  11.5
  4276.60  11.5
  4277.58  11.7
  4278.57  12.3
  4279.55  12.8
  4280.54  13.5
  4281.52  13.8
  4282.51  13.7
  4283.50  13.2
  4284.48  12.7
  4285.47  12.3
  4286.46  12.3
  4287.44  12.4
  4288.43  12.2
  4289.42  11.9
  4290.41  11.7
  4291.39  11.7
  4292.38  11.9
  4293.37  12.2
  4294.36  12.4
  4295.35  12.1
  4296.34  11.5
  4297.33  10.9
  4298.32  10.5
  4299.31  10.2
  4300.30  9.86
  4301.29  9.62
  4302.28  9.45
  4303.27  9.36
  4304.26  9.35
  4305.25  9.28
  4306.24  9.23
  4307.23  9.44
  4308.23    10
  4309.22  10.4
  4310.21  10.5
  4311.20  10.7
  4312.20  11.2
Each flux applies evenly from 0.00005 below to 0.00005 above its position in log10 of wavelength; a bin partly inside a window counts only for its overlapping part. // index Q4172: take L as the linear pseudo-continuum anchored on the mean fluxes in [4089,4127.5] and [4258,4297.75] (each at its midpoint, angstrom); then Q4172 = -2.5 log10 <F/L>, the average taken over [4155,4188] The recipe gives 0.12 mag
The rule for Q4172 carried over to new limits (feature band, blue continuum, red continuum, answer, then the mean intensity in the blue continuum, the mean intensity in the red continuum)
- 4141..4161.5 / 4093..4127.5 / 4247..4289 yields 0.043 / 11.4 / 12.5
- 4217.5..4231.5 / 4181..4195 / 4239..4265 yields 0.073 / 11.1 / 12.6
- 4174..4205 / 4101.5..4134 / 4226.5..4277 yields 0.071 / 11.2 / 12.2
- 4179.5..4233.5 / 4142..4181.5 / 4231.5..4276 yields 0.020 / 10.9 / 12.4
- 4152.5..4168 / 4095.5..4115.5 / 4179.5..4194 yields 0.042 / 11.5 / 11.1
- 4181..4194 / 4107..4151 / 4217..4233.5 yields 0.008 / 11.1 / 11.2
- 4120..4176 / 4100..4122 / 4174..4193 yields 0.025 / 11.3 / 10.9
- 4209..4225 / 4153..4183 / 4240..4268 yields -0.062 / 10.7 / 12.7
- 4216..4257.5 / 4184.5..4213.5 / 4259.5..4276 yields 0.025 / 11.5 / 12.8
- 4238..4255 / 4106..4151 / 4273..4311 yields -0.103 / 11.1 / 11.4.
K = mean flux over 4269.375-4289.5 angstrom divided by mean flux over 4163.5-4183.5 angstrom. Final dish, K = 1.18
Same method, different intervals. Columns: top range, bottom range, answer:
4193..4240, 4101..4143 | 1.05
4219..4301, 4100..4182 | 1.10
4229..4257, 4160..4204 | 1.12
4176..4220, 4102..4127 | 1.02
